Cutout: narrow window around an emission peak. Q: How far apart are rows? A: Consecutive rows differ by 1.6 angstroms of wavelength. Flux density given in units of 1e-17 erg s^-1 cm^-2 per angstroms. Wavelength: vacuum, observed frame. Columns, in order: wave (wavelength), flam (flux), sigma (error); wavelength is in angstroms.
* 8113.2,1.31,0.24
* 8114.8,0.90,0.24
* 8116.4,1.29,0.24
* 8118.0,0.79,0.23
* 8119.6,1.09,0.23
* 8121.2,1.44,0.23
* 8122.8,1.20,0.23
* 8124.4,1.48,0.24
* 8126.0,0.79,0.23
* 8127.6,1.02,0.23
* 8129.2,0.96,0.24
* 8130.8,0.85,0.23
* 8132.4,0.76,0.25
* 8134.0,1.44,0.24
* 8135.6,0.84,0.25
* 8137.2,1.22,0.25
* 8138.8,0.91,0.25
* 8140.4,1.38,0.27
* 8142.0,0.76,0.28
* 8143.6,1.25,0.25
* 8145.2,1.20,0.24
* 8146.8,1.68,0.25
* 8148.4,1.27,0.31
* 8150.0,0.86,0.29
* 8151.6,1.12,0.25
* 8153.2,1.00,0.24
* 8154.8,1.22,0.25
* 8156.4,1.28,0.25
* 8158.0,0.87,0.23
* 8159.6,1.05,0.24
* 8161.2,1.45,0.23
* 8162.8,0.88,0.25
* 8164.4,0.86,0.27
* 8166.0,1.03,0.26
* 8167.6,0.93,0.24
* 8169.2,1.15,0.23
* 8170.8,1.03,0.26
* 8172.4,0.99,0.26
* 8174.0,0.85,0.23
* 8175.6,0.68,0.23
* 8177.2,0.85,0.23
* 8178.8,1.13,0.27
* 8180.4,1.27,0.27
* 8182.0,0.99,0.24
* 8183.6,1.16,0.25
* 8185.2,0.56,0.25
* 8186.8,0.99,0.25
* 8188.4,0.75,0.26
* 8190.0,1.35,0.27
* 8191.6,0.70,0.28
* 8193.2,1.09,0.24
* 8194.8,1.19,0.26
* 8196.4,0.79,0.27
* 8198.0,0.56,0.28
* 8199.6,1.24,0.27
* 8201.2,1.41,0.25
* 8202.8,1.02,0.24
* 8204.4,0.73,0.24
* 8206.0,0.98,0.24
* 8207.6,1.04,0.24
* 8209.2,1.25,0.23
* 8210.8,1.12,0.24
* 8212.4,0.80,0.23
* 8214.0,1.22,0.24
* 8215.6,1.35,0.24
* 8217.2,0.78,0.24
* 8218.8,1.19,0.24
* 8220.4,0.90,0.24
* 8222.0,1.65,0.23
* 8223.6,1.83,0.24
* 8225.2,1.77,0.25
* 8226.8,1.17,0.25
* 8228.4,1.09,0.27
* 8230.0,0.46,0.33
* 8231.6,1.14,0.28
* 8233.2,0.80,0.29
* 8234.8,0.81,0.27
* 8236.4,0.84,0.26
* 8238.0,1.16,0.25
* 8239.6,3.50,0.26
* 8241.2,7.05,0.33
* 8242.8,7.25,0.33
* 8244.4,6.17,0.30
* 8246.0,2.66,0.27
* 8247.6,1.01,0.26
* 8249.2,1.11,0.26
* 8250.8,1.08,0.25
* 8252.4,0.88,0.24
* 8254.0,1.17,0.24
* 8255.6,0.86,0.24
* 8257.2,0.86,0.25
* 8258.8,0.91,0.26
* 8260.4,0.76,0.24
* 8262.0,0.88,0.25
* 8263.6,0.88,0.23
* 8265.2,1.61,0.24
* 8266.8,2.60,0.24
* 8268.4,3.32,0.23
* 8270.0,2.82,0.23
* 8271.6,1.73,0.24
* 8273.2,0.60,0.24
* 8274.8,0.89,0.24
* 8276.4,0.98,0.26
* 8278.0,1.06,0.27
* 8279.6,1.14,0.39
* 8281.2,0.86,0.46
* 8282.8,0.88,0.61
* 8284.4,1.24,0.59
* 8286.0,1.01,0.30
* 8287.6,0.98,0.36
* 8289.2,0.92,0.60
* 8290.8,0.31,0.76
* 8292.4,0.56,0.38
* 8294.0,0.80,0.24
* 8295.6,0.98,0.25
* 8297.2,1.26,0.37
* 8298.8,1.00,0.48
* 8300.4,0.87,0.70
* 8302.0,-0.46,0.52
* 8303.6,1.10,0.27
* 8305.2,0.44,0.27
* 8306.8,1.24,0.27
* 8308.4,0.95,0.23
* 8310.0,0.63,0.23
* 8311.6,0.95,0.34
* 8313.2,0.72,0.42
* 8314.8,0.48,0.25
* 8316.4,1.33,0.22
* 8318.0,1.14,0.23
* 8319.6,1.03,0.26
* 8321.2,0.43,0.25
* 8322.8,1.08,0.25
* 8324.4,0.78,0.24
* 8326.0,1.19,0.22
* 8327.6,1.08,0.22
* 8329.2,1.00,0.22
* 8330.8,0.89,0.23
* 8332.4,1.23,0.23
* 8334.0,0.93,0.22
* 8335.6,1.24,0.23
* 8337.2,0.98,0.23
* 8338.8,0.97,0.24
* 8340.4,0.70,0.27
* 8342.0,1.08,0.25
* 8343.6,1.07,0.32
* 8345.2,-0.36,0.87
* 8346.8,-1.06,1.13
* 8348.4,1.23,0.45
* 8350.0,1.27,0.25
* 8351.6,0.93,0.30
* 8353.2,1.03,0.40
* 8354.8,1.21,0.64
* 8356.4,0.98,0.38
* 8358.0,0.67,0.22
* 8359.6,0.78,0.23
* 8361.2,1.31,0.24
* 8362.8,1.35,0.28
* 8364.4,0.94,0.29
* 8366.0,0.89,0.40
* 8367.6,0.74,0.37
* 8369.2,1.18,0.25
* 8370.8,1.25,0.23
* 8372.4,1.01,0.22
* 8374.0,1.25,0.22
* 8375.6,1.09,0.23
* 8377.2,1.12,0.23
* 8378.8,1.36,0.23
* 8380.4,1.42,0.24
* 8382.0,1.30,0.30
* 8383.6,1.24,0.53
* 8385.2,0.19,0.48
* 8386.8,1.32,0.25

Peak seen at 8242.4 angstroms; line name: Halpha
